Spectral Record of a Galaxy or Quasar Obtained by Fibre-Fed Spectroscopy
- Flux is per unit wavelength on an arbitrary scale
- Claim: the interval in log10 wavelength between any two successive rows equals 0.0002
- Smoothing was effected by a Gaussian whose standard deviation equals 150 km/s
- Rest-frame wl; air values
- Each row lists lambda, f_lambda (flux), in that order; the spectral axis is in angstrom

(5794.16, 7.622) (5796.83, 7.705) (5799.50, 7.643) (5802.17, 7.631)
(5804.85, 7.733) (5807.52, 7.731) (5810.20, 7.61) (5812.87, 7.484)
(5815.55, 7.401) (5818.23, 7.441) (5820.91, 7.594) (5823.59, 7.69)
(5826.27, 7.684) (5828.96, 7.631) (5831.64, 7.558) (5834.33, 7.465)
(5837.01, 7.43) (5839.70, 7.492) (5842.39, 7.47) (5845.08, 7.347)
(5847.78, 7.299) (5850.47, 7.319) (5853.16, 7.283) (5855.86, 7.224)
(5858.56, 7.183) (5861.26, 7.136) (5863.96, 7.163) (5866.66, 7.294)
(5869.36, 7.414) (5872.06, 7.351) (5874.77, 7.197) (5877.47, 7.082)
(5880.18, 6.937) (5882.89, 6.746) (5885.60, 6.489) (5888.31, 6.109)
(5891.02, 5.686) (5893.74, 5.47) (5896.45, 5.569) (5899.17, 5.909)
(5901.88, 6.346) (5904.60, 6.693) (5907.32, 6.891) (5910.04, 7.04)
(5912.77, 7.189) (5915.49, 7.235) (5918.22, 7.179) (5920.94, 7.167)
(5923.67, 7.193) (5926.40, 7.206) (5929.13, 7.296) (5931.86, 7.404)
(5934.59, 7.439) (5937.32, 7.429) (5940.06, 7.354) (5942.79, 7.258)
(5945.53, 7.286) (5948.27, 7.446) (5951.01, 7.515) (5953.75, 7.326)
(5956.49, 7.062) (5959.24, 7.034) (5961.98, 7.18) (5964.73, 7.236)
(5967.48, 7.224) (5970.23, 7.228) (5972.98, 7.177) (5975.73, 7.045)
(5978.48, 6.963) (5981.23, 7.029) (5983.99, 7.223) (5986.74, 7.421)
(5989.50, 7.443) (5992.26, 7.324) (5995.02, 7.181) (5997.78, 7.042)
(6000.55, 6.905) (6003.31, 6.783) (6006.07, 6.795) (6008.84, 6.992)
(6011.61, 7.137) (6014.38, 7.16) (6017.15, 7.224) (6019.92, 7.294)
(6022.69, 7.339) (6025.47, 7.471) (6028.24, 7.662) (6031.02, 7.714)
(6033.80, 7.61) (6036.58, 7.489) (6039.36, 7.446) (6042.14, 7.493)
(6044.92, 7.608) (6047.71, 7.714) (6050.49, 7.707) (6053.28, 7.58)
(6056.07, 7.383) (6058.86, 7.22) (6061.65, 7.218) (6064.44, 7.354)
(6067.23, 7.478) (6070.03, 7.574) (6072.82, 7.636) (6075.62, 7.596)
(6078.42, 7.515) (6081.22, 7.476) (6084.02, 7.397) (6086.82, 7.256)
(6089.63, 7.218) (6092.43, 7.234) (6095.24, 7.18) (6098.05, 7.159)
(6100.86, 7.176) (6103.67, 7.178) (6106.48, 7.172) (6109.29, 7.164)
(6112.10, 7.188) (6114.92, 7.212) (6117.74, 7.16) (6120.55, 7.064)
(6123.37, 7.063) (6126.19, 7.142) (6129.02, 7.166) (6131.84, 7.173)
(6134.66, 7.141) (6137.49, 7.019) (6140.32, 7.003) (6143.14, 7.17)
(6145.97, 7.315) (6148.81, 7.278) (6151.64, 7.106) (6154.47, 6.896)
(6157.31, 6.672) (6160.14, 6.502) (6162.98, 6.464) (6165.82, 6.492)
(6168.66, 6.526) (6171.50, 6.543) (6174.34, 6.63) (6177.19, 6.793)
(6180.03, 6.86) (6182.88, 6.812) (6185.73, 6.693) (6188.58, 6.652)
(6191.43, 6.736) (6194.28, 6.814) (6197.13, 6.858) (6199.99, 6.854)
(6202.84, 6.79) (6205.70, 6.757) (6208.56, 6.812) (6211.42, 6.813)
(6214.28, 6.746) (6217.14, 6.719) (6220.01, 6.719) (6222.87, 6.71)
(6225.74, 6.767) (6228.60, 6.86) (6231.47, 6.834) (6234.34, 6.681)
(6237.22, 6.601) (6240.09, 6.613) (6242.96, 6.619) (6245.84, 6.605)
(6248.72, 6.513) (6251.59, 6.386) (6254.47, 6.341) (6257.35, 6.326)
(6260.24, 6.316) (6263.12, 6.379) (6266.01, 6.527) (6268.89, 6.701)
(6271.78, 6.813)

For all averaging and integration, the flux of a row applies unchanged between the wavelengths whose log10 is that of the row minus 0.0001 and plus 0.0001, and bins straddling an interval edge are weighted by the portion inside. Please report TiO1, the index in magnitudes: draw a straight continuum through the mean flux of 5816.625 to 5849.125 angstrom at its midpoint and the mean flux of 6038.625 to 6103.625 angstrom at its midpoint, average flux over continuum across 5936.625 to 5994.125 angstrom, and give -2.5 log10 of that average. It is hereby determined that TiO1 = 0.03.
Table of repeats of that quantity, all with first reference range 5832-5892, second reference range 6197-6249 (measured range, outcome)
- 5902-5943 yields -0.02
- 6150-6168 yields 0.02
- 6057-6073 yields -0.08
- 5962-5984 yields -0.02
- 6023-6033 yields -0.10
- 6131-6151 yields -0.05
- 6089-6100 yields -0.05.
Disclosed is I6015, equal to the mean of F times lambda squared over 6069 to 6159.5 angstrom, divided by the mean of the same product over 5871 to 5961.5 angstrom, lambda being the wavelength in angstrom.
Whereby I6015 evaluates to 1.1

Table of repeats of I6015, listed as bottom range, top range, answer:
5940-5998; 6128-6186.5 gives 1.01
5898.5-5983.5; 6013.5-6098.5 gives 1.08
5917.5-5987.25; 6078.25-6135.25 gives 1.05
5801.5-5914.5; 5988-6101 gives 1.10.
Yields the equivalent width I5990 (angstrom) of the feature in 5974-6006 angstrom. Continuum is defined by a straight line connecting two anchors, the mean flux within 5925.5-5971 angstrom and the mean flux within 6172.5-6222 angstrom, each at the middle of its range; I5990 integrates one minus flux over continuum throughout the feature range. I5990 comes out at 0.4 angstrom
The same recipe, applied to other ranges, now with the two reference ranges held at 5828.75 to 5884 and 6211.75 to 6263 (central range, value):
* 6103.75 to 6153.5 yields -2.54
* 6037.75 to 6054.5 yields -1.55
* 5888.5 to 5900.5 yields 2.52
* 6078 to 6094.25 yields -1.09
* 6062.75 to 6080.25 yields -1.57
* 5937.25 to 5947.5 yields -0.28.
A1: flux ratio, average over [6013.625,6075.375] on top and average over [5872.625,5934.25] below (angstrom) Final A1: 1.1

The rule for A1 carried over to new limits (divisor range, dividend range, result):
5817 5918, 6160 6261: 0.95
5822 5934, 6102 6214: 0.98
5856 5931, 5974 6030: 1.05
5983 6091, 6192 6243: 0.92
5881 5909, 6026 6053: 1.22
